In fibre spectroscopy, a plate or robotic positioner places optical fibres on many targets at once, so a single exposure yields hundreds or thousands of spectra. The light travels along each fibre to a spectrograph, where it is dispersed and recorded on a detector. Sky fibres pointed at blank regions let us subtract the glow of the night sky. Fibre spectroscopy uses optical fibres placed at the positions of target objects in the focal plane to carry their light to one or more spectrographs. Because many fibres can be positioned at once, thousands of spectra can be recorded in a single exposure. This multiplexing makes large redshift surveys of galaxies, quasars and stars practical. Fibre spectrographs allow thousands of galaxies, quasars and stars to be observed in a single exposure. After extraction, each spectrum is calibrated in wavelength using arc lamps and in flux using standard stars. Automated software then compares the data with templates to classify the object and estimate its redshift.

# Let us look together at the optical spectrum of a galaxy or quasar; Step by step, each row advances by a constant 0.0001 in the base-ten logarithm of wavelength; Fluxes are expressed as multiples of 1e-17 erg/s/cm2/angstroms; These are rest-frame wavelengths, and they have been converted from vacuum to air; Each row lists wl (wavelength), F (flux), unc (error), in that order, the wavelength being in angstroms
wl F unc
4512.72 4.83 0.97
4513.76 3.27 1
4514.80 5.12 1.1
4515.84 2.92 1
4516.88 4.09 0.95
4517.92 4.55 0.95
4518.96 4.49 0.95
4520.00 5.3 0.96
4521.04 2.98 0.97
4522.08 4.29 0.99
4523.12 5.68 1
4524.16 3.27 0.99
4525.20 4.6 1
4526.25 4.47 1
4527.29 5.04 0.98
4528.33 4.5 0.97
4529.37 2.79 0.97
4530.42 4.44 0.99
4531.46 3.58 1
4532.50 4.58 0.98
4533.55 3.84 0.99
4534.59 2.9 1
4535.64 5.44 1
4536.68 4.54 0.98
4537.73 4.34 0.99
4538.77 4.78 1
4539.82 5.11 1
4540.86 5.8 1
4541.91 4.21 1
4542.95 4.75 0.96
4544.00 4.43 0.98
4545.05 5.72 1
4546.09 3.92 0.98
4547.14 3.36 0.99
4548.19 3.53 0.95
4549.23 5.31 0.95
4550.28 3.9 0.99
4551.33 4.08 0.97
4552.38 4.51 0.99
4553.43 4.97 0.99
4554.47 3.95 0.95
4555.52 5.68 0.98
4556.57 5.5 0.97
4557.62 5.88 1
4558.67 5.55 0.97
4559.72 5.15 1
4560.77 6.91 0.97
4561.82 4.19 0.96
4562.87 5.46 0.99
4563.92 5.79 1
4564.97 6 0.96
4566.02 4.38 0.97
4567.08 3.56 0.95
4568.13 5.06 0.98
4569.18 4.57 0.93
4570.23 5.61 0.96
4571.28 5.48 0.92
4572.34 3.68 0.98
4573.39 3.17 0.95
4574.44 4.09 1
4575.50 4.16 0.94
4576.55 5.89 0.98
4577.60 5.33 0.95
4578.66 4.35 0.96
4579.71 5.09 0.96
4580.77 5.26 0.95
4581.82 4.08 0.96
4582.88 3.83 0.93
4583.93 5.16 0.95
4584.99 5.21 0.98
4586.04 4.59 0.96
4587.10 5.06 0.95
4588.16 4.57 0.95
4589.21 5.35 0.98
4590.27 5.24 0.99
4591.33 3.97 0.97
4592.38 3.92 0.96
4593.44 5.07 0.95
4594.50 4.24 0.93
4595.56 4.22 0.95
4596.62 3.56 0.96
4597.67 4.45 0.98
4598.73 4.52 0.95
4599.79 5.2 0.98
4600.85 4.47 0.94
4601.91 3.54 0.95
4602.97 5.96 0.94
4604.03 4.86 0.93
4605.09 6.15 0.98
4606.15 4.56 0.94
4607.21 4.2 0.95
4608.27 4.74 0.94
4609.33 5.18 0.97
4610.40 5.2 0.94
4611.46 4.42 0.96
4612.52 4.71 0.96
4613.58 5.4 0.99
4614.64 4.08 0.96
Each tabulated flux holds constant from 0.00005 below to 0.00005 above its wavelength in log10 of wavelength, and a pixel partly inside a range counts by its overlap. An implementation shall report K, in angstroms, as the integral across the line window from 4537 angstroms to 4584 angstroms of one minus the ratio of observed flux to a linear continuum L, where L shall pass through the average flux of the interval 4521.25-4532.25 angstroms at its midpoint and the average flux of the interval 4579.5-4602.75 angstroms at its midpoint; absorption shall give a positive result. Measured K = -3.89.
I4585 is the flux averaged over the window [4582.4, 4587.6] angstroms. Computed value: 4.78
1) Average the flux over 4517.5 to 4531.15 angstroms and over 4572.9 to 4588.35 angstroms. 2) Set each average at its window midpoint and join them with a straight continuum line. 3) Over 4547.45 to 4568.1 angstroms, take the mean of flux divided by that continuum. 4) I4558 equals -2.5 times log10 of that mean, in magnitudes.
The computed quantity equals -0.10 mag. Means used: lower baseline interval 4.33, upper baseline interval 4.66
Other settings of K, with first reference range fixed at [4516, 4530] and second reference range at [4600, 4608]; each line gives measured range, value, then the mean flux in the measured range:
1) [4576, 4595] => -0.3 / 4.79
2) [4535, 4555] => -0.6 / 4.55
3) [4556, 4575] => -1.8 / 5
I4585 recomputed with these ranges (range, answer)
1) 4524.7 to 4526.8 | 4.53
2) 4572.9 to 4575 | 3.64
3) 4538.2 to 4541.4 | 5.21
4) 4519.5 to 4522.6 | 4.19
